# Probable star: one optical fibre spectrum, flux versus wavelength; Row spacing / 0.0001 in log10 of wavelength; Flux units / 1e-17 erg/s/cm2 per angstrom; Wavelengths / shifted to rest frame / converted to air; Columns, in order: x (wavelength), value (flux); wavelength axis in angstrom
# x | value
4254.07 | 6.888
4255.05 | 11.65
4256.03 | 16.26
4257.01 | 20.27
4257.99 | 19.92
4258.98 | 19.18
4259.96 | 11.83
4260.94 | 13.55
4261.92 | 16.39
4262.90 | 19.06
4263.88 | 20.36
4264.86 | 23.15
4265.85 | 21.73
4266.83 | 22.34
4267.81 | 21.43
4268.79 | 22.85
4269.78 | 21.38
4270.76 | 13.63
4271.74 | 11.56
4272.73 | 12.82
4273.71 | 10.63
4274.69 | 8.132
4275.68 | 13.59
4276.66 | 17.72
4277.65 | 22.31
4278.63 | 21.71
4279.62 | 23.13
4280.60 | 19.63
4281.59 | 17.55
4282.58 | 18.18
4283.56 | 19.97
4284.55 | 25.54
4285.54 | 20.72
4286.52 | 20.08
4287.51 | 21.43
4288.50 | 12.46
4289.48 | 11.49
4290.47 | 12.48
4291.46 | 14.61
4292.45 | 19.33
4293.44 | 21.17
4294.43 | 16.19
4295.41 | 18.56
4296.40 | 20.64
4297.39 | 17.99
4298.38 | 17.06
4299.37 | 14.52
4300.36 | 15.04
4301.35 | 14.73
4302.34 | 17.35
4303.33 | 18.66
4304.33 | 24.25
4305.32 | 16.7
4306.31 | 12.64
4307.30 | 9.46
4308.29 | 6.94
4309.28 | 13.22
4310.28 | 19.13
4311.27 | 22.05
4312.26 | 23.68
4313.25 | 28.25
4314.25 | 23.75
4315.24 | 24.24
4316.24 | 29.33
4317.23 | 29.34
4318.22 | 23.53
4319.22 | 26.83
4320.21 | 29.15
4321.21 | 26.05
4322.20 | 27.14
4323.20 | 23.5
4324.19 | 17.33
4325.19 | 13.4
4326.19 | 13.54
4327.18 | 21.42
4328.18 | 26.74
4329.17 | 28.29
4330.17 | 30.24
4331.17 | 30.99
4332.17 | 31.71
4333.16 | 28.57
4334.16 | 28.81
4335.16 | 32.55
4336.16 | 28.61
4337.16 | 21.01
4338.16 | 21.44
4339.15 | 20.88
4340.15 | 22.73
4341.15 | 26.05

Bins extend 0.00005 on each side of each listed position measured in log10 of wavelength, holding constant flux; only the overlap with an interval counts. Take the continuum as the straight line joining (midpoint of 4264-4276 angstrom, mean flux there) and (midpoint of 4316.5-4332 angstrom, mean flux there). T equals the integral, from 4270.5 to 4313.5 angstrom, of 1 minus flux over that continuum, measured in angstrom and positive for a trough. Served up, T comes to 6.3 angstrom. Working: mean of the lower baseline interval 17.1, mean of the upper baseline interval 24.7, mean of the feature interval 17.2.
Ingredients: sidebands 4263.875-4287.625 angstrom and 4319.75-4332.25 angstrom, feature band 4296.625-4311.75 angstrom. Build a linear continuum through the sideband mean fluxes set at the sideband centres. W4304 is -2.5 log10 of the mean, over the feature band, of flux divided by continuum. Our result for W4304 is 0.337 mag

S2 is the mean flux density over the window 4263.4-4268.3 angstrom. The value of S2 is 21.8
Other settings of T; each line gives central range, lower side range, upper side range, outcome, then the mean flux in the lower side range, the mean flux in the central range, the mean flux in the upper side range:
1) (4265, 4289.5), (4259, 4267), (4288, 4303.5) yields -1.1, 18.4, 18.3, 16.4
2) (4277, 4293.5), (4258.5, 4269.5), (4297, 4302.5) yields -1.4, 19.3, 18.8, 16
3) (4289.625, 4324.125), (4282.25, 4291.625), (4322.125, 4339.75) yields 2.1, 17.8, 19.8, 24.7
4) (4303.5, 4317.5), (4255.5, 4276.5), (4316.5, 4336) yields 2.2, 17.1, 20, 25.8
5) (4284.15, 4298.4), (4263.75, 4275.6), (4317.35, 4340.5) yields 1.5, 17.3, 18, 25.1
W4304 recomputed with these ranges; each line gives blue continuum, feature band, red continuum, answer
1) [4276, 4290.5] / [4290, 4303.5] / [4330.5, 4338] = 0.26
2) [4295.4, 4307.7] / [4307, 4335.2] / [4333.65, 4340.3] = -0.10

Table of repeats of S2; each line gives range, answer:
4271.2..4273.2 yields 12.2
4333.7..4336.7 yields 29.8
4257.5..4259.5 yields 19.3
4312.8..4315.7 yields 25.4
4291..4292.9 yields 16.9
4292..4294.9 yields 18.9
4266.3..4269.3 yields 22.2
